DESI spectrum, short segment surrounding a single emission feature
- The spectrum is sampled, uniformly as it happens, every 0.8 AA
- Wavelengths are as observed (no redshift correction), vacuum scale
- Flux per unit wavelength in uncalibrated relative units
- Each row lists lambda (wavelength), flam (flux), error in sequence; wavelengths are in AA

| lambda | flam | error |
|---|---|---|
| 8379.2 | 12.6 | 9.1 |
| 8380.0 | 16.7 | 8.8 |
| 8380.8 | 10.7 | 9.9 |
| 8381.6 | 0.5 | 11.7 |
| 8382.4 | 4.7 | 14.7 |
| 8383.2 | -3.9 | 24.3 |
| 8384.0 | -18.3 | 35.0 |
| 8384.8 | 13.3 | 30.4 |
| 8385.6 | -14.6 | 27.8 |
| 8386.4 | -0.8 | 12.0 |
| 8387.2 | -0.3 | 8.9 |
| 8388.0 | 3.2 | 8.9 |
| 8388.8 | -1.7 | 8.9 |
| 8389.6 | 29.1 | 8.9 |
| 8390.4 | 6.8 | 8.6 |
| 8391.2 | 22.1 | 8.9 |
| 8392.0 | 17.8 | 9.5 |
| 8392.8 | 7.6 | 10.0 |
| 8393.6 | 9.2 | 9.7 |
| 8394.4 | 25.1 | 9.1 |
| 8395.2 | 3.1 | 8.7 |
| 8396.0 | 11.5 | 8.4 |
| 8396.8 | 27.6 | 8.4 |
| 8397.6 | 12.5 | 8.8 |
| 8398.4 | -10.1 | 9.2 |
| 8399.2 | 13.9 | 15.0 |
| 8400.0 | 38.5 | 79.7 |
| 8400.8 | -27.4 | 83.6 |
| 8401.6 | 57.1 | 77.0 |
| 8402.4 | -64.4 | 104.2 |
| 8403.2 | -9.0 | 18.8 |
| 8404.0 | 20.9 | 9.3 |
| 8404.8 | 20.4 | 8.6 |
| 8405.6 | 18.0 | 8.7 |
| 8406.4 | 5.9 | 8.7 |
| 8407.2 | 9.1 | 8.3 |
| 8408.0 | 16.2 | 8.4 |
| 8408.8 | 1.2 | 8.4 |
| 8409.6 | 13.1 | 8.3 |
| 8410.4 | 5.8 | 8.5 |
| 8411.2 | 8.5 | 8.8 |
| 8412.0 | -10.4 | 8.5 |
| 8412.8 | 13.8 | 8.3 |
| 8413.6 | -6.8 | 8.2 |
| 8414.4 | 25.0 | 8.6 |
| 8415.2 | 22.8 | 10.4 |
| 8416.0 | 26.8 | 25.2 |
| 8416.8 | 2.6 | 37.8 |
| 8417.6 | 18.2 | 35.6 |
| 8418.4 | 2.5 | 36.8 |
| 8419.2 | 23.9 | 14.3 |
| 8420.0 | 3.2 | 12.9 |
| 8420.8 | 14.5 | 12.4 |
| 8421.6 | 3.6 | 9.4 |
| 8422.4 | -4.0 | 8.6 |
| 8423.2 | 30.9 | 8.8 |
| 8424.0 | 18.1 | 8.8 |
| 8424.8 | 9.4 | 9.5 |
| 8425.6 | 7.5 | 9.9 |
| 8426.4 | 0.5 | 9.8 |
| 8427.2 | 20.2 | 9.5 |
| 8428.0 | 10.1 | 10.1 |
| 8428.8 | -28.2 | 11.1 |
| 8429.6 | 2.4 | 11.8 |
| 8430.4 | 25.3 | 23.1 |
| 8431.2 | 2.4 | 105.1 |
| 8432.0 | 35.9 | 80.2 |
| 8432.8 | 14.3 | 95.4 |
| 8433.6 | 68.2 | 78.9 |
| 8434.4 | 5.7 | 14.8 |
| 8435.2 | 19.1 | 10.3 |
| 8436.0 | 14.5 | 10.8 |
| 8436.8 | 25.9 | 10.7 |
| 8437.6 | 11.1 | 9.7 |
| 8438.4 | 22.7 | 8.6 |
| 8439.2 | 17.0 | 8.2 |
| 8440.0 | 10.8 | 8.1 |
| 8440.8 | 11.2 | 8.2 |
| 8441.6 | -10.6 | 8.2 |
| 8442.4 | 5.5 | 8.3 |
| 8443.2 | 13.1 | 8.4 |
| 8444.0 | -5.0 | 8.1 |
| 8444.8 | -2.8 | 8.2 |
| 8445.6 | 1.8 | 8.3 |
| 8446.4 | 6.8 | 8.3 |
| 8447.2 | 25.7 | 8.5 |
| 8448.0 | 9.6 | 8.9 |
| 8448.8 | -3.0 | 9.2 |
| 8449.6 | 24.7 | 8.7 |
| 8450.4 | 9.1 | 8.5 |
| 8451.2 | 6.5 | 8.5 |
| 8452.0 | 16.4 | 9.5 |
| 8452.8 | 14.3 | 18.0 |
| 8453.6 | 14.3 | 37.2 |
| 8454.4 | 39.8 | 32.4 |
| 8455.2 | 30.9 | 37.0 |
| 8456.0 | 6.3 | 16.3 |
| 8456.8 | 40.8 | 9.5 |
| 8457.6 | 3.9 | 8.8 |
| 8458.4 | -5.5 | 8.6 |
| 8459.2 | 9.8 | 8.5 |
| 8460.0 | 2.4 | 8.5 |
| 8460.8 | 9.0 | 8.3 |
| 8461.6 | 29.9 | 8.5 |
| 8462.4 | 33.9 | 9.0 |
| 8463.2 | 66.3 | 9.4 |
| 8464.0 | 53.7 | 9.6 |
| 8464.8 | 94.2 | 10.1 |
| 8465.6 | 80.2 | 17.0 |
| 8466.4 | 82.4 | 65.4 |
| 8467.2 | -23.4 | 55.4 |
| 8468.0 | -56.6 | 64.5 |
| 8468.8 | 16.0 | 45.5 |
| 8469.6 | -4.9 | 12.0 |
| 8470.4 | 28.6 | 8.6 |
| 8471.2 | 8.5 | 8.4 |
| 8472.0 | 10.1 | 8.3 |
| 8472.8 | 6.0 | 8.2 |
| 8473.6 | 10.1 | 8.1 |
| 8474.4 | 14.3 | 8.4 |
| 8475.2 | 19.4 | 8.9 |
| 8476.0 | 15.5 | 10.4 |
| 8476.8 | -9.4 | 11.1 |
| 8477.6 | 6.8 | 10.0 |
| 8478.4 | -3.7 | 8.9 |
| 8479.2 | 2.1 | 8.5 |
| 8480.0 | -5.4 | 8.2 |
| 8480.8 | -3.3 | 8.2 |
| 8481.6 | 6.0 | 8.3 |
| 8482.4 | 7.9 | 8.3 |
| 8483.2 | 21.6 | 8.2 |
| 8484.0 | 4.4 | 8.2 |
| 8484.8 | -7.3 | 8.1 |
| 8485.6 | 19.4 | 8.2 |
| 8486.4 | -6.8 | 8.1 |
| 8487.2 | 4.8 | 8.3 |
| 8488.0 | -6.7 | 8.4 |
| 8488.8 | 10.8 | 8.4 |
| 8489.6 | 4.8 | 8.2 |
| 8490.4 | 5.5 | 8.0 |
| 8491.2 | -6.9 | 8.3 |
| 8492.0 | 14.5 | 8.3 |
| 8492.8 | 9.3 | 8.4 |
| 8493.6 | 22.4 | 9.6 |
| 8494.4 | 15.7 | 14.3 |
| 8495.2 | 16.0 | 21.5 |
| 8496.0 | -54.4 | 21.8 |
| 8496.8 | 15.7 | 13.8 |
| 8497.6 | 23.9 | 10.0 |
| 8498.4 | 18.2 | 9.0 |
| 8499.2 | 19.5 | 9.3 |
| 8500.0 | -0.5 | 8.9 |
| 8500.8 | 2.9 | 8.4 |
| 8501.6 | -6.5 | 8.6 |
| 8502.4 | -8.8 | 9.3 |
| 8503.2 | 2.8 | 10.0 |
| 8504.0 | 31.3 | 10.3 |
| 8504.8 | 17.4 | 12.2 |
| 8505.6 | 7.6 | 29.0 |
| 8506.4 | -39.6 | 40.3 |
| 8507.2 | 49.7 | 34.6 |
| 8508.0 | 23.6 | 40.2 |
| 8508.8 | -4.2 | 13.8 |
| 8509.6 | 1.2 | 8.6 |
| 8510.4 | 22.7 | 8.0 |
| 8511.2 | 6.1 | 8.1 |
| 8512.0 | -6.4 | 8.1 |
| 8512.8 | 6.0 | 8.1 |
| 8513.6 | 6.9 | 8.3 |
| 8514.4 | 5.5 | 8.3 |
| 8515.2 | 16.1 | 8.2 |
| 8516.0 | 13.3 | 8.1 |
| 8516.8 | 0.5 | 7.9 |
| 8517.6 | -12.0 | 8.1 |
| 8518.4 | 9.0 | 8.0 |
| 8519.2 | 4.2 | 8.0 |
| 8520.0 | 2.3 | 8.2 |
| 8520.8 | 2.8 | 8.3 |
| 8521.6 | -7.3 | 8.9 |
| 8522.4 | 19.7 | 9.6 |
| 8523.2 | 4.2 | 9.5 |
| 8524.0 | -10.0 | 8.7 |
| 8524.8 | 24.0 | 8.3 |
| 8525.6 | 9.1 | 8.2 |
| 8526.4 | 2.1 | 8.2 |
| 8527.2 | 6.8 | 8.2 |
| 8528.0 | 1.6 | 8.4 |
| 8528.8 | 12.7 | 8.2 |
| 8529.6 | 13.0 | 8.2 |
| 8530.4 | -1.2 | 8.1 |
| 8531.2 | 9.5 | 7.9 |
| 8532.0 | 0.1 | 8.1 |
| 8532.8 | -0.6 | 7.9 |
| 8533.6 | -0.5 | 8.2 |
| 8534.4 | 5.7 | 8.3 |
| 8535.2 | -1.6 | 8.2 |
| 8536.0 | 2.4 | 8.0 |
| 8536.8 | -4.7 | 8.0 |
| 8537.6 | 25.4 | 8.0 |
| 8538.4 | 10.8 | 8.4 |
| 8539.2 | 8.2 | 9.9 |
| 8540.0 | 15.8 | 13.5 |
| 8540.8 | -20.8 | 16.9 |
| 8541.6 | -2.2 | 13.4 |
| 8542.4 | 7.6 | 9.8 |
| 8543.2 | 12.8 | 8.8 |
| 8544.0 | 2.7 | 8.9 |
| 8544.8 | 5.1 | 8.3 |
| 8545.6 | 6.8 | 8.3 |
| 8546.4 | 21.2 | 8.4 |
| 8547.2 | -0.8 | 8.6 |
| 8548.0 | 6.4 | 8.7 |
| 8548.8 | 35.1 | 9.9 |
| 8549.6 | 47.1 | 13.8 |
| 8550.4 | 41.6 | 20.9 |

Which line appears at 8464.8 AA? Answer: H-beta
